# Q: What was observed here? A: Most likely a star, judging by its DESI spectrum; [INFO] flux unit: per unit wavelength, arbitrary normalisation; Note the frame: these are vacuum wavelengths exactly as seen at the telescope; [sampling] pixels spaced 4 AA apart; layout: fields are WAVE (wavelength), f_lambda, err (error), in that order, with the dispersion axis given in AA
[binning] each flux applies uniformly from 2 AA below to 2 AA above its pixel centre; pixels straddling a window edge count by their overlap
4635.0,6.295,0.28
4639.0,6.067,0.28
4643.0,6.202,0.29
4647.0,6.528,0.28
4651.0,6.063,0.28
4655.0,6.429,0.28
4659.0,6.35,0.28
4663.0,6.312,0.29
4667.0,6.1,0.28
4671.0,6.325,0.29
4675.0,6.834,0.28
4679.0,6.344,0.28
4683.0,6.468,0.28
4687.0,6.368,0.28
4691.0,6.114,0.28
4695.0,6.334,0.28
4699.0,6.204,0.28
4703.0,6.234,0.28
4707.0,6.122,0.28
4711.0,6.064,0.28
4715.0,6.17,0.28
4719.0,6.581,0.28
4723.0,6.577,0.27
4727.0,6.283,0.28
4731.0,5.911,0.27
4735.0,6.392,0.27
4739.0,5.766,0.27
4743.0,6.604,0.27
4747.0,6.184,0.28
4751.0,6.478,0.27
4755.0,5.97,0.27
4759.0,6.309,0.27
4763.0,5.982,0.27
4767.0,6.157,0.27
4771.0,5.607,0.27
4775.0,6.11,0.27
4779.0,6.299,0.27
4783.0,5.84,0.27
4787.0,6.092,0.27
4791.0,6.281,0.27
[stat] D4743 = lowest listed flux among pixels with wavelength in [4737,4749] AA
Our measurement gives 5.766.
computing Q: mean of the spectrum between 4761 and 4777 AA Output 5.96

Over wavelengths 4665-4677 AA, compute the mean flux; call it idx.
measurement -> 6.42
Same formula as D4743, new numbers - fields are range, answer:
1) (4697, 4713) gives 6.064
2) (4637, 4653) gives 6.063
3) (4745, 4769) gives 5.97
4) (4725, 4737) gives 5.911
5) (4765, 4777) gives 5.607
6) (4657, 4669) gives 6.1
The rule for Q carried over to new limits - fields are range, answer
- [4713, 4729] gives 6.4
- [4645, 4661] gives 6.34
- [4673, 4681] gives 6.59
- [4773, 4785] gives 6.08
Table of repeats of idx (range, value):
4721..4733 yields 6.26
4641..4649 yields 6.37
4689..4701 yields 6.22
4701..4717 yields 6.15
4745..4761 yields 6.24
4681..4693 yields 6.32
